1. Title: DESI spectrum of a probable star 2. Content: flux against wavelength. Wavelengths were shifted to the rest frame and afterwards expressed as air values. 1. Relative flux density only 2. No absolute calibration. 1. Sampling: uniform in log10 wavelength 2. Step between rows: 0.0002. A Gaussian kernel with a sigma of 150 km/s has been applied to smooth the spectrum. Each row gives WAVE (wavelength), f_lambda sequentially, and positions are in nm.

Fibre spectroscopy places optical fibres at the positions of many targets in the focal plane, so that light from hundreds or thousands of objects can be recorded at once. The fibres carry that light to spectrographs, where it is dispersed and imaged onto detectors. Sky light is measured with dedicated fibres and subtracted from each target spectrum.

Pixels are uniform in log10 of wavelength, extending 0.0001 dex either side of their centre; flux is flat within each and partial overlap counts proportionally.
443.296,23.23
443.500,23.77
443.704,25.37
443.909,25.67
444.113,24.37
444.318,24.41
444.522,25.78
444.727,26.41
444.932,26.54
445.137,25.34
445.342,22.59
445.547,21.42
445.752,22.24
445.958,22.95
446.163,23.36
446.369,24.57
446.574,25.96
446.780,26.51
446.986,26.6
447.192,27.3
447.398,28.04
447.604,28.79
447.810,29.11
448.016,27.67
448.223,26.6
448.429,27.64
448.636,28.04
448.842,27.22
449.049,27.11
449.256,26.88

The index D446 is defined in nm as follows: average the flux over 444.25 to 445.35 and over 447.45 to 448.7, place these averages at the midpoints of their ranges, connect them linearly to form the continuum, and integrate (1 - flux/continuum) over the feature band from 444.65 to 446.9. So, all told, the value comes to 0.16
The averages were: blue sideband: 25.4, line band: 24.3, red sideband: 28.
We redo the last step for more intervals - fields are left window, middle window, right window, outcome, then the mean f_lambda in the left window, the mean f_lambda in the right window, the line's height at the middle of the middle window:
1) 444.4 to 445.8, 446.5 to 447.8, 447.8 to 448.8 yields -0.04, 24.4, 27.7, 26.5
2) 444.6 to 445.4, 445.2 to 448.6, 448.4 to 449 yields 0.10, 25.4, 27.6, 26.5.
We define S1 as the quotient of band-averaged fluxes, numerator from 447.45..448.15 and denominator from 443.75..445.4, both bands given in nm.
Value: 1.13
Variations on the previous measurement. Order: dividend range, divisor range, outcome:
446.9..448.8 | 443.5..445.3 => 1.10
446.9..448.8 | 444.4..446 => 1.15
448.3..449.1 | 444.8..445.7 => 1.15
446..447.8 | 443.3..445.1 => 1.05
